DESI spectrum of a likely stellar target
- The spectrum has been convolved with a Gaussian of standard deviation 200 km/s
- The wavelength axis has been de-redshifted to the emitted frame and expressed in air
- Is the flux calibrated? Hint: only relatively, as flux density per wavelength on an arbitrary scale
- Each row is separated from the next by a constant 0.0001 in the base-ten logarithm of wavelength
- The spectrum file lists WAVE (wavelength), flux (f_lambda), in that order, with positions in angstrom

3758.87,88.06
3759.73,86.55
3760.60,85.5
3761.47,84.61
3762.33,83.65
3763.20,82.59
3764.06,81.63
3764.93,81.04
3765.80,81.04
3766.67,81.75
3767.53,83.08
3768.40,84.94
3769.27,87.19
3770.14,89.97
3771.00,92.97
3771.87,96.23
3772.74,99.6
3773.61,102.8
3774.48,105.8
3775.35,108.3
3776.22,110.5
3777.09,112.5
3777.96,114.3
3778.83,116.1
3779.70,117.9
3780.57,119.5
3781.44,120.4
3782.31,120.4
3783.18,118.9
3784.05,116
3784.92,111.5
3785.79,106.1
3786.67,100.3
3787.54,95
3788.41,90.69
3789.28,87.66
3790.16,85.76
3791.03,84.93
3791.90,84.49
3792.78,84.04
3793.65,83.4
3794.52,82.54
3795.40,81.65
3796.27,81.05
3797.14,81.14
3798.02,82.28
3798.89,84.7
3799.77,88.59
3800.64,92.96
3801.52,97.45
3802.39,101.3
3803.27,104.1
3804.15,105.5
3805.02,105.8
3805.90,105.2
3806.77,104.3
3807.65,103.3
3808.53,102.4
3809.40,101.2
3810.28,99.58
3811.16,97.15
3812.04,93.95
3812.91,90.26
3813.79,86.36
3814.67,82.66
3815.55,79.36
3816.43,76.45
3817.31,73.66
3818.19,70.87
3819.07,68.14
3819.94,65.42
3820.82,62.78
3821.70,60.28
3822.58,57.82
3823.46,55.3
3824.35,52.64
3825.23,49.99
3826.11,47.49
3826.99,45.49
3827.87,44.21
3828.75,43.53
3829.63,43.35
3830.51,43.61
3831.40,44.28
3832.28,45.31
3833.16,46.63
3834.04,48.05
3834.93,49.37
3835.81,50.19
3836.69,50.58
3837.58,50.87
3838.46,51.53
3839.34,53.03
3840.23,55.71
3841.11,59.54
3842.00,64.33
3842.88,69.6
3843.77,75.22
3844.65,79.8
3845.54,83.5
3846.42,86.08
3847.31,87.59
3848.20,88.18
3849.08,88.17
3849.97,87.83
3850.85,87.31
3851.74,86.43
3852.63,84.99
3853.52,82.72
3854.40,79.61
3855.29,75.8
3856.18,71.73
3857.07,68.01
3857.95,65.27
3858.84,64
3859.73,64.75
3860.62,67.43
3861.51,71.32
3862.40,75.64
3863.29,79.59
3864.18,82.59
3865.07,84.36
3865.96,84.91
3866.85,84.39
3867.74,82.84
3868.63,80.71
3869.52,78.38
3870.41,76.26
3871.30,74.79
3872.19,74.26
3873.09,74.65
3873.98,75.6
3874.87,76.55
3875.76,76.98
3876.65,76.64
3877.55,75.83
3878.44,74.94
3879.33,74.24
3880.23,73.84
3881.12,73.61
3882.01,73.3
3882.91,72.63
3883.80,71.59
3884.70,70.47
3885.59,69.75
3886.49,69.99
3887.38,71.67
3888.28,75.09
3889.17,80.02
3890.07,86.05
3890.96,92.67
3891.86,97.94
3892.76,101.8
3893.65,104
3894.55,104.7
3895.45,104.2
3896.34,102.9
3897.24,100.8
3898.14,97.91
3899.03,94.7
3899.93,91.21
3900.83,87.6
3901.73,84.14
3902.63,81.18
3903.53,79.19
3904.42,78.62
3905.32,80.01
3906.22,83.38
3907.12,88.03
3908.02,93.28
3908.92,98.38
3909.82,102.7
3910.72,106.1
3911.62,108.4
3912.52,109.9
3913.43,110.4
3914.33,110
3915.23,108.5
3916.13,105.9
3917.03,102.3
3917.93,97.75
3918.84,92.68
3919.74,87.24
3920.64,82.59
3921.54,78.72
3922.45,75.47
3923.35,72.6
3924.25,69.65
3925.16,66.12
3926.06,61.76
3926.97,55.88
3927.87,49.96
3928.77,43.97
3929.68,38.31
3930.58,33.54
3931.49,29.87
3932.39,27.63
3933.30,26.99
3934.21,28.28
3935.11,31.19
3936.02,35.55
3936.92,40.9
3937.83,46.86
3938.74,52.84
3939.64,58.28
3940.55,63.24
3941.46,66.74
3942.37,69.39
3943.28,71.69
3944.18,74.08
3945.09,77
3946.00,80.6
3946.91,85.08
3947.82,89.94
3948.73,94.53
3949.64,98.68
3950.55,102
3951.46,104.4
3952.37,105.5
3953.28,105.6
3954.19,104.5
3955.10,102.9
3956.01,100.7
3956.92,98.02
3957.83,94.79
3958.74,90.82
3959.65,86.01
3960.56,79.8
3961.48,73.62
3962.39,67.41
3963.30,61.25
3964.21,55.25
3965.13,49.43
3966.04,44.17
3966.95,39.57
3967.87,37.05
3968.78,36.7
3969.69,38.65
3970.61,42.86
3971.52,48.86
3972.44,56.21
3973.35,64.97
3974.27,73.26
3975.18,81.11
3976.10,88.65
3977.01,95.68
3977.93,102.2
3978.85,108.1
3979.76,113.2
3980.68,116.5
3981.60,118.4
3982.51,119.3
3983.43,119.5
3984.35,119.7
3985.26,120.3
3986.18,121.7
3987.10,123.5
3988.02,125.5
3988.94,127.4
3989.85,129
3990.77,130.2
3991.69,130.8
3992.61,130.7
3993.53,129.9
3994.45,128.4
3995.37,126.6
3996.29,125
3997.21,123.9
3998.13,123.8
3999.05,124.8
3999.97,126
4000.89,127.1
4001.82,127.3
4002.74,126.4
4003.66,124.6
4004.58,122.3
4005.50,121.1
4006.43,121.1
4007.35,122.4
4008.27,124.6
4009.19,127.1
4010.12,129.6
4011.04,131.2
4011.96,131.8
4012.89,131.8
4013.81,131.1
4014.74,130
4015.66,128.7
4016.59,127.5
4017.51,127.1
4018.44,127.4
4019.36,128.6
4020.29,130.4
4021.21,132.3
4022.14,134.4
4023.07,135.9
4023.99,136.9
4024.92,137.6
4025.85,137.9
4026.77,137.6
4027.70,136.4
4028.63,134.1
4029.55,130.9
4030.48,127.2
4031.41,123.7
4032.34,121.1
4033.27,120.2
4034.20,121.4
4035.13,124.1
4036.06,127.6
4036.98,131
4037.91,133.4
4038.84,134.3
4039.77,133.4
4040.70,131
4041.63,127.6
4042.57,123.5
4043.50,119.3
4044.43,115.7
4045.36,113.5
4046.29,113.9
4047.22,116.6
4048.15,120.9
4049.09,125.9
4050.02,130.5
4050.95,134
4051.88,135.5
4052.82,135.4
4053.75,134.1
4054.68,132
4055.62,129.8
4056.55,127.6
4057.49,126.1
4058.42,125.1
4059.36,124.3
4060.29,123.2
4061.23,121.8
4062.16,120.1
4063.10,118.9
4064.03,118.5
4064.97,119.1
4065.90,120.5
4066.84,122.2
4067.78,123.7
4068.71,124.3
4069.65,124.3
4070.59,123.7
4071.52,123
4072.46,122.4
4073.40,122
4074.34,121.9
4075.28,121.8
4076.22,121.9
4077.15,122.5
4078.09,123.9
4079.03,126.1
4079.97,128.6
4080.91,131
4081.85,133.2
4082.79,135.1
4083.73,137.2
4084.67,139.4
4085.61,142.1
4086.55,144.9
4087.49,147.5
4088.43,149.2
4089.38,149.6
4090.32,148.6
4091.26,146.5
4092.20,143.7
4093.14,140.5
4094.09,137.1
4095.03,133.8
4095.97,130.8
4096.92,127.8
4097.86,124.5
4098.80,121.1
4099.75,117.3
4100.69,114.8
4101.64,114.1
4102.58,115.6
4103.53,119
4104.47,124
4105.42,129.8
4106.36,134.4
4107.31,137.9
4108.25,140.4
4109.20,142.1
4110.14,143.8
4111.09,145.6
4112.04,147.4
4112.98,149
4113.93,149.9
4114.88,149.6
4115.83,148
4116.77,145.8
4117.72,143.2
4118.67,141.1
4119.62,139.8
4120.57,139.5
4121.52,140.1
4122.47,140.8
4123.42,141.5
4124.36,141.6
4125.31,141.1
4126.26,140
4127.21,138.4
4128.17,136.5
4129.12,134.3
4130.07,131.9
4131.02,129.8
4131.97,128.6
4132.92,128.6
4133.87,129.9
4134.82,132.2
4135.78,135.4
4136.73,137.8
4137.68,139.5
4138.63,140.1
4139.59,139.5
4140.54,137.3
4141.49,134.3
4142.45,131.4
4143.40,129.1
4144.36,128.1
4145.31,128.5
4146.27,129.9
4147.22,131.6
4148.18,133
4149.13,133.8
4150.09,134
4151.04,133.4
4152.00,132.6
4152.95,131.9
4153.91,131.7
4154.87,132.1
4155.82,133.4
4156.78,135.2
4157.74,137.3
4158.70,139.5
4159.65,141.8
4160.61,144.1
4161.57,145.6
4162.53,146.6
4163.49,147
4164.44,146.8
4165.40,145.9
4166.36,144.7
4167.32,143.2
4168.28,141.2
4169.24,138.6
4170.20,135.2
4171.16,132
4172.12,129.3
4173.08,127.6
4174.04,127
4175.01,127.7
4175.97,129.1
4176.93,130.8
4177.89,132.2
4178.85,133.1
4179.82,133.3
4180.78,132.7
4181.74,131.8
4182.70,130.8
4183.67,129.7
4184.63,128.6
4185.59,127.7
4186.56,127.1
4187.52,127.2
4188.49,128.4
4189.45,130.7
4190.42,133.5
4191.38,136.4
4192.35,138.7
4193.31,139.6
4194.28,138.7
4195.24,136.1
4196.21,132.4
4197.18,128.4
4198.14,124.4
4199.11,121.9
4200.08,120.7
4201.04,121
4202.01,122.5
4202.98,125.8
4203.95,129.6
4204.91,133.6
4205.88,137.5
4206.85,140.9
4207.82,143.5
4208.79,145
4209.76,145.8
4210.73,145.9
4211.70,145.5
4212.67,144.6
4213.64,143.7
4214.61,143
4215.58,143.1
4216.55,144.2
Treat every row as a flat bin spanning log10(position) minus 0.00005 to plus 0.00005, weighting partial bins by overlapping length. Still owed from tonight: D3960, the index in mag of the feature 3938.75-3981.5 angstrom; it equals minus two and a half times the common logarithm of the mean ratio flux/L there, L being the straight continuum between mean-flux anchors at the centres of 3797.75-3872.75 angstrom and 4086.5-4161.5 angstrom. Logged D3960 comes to 0.28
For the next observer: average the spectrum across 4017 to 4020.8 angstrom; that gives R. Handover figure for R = 129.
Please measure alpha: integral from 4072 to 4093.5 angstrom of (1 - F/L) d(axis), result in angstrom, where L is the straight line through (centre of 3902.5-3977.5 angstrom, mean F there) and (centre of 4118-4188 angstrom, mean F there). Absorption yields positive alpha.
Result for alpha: -3.7 angstrom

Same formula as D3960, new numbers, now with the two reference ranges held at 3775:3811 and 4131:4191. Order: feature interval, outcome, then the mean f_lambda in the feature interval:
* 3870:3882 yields 0.39 mag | 75.2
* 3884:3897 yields 0.23 mag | 87.8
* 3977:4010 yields -0.04 mag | 123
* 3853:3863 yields 0.42 mag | 71.7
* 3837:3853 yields 0.37 mag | 74.2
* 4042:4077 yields 0.01 mag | 124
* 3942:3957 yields 0.24 mag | 92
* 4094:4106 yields 0.04 mag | 124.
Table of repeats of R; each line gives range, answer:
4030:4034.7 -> 123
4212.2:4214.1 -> 144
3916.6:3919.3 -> 97.4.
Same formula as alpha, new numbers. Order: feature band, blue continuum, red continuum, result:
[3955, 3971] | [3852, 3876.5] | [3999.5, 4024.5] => 6.5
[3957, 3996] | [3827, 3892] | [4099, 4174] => 2.9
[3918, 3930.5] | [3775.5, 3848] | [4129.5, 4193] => 3.9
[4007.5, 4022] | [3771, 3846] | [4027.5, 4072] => -1.2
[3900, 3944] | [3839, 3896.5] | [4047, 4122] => 8.9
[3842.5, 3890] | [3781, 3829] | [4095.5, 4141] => 9.0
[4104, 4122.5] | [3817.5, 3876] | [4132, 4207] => -3.0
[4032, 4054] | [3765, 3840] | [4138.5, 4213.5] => -1.9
